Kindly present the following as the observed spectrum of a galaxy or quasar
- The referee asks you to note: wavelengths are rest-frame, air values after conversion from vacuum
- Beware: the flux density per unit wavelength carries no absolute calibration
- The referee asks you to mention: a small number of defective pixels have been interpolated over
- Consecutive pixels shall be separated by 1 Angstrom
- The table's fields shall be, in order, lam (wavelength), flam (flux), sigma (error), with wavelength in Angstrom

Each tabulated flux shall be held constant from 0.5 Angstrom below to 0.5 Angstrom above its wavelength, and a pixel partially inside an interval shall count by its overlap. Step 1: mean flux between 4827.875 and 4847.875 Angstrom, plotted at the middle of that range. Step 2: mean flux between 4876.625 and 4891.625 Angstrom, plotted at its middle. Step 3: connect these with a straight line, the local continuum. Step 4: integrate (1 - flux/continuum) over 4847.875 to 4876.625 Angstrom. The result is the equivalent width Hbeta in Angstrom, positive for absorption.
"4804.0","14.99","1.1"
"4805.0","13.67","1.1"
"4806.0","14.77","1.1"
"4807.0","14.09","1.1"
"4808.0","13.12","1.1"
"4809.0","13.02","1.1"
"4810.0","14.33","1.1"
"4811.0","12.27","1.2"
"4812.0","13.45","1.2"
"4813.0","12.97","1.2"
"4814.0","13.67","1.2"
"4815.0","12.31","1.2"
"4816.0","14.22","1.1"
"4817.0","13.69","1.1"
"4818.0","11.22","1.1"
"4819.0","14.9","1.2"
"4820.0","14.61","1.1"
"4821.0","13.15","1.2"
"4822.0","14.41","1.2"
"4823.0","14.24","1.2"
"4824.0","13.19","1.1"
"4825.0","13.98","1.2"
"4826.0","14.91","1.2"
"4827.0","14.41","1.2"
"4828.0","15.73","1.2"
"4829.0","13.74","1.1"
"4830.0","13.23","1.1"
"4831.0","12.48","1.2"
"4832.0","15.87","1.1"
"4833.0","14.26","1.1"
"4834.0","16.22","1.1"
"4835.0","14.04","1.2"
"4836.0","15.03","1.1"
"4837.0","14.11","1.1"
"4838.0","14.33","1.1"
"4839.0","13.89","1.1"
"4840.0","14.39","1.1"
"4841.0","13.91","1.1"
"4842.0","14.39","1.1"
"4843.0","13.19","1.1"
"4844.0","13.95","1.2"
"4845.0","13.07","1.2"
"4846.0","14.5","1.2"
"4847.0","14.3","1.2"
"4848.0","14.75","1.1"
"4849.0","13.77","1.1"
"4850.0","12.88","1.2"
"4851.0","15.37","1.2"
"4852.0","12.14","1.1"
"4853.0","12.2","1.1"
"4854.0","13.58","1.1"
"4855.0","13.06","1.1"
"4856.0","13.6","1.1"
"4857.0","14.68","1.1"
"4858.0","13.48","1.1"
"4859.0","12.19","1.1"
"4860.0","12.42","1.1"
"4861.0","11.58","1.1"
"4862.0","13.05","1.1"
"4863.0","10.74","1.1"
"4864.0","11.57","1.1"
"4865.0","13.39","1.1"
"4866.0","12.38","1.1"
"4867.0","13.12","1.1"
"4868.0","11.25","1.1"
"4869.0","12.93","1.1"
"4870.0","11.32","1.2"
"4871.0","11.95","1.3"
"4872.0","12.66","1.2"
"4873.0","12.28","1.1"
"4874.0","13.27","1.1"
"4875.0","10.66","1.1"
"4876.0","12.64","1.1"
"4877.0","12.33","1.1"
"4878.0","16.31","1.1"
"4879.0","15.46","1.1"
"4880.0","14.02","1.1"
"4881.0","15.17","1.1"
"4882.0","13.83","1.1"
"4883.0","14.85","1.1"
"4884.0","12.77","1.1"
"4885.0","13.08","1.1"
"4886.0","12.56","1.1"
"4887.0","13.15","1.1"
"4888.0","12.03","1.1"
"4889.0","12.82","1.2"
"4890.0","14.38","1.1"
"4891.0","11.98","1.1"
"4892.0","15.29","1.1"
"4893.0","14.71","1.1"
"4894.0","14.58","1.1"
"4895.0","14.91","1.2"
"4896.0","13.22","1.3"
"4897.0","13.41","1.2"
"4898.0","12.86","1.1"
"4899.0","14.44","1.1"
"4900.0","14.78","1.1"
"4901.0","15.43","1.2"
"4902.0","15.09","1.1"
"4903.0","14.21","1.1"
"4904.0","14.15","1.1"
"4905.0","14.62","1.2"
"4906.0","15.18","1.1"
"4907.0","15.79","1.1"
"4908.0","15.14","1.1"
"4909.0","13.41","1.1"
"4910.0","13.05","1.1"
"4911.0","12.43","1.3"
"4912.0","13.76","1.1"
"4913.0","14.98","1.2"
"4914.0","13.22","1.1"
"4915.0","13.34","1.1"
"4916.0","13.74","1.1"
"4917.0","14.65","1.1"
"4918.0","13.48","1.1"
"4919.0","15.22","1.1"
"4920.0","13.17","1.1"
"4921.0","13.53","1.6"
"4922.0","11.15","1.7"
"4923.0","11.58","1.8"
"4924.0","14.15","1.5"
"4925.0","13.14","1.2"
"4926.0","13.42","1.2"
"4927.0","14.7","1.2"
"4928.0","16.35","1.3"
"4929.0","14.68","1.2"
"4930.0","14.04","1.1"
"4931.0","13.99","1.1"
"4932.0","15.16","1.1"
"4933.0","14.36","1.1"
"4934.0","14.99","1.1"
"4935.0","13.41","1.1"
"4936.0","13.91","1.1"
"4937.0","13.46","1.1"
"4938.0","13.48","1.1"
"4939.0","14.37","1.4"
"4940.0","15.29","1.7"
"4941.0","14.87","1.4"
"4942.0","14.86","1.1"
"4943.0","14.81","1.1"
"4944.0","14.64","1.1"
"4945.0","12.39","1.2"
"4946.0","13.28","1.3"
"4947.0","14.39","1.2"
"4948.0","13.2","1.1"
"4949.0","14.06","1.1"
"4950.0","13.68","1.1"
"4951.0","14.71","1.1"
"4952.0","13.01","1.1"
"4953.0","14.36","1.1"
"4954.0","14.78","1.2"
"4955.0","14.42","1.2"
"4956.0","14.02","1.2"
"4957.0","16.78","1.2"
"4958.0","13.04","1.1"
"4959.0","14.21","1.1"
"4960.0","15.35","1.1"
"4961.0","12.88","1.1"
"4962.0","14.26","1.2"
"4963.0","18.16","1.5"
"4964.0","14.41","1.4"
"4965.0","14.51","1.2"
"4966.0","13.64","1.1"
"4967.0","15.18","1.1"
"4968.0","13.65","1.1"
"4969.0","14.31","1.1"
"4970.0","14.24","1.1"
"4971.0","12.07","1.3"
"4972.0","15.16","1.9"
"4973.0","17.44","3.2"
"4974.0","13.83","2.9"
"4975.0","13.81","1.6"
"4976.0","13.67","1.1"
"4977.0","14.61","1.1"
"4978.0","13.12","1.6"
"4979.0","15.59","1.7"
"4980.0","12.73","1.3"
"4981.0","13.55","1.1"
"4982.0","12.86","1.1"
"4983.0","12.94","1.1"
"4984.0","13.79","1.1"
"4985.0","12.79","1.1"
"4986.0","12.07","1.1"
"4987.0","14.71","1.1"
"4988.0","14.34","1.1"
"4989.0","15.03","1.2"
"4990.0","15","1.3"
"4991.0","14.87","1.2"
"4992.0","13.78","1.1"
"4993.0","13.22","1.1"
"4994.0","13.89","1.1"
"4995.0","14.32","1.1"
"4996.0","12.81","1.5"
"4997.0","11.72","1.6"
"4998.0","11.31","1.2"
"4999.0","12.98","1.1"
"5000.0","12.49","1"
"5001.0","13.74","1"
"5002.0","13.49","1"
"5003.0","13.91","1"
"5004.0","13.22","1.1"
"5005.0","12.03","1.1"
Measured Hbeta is 2.6 Angstrom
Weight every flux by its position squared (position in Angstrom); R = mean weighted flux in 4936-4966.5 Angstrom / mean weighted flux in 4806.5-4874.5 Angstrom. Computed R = 1.11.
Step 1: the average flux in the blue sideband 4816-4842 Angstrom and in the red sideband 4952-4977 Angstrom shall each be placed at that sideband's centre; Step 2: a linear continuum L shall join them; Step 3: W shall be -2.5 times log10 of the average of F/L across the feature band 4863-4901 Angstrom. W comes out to 0.08 mag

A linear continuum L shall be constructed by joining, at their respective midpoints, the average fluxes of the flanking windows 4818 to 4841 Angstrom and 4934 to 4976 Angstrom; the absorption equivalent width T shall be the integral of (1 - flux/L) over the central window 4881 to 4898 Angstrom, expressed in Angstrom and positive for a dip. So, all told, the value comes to 0.8 Angstrom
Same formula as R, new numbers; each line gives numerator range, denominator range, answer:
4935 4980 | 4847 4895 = 1.12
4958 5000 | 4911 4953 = 1.02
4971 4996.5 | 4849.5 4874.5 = 1.16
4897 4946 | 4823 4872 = 1.08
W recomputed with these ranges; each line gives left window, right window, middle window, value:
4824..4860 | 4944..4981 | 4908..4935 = 0.02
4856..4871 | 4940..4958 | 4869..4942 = -0.04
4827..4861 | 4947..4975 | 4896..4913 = -0.01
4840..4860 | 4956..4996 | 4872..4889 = 0.03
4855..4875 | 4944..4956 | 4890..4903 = -0.10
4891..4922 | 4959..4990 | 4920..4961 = 0.01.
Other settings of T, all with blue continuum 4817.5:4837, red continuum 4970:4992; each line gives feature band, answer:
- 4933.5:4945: -0.2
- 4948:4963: -0.3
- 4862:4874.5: 1.7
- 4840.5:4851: 0.2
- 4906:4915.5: 0.1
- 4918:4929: 0.3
